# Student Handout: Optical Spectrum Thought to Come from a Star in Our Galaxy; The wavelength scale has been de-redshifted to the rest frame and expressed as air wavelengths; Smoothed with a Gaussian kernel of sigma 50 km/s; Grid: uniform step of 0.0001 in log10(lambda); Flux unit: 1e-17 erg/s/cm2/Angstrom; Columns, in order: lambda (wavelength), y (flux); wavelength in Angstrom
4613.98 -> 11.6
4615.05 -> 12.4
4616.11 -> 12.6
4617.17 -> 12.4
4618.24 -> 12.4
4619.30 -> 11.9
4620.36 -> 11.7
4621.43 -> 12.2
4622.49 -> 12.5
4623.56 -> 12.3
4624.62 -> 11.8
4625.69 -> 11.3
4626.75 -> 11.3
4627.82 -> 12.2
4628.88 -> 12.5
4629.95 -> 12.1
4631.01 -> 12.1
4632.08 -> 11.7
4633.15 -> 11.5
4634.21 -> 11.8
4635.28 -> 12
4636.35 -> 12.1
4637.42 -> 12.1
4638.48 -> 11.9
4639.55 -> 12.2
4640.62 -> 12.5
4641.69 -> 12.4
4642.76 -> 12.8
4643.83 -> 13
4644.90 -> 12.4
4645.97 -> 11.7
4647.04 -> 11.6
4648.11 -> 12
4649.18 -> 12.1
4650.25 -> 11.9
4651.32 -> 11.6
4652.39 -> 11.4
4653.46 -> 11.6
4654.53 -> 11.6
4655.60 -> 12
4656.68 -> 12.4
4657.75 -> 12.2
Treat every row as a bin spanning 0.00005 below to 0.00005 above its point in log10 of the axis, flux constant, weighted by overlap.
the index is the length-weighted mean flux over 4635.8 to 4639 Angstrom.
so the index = 12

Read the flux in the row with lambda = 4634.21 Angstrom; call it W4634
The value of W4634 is 11.8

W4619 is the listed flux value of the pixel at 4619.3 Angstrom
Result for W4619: 11.9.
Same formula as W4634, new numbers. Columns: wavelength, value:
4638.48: 11.9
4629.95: 12.1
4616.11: 12.6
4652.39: 11.4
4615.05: 12.4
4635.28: 12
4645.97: 11.7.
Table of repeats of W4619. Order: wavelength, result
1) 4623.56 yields 12.3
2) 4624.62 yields 11.8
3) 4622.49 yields 12.5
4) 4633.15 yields 11.5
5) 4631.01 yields 12.1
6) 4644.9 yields 12.4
